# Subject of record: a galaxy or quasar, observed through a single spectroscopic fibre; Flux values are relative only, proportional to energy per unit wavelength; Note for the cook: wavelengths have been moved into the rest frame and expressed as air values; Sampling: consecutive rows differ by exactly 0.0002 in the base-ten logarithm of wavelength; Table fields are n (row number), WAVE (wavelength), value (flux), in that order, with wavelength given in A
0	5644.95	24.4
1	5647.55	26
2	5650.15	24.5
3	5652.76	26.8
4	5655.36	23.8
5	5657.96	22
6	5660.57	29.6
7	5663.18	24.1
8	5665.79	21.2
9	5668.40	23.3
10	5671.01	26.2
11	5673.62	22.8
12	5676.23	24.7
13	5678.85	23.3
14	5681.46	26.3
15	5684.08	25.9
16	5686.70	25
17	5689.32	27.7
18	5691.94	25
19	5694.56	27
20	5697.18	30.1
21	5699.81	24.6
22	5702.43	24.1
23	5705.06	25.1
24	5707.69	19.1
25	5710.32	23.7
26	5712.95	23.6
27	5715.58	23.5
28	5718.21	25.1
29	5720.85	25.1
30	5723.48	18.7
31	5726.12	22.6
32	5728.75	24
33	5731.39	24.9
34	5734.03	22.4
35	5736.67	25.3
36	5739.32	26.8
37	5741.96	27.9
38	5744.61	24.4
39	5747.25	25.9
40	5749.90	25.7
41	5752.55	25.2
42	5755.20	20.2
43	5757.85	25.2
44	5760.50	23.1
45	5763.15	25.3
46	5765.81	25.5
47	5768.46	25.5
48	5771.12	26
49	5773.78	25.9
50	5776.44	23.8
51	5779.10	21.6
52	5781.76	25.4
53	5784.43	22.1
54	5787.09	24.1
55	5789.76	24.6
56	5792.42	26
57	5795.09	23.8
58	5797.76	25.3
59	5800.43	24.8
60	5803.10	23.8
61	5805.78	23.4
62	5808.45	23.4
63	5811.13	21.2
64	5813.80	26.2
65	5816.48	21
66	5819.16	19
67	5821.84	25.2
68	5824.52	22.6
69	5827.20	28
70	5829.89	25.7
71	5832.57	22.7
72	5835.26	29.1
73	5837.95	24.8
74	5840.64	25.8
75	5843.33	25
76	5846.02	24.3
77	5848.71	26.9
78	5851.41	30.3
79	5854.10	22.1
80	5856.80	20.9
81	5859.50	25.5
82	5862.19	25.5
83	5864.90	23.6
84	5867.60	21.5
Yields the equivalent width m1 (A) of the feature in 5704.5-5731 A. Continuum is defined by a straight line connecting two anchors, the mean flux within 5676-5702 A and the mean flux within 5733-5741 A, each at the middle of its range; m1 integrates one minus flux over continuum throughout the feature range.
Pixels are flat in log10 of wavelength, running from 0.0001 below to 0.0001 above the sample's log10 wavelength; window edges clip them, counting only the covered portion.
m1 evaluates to 2.5 A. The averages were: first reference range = 26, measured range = 23.1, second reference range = 25.1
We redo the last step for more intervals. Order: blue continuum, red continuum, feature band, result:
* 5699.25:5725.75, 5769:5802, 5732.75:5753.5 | -1.5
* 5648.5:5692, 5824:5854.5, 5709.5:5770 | 2.1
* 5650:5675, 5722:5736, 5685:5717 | -2.0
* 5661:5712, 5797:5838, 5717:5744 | 0.3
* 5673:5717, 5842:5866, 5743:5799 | 0.8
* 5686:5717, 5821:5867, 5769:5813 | 1.6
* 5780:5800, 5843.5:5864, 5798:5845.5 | 0.9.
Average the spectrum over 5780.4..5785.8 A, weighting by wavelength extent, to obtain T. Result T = 23.7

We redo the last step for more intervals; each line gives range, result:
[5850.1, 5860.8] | 24.7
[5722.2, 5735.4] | 22.5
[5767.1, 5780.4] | 24.6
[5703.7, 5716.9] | 23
